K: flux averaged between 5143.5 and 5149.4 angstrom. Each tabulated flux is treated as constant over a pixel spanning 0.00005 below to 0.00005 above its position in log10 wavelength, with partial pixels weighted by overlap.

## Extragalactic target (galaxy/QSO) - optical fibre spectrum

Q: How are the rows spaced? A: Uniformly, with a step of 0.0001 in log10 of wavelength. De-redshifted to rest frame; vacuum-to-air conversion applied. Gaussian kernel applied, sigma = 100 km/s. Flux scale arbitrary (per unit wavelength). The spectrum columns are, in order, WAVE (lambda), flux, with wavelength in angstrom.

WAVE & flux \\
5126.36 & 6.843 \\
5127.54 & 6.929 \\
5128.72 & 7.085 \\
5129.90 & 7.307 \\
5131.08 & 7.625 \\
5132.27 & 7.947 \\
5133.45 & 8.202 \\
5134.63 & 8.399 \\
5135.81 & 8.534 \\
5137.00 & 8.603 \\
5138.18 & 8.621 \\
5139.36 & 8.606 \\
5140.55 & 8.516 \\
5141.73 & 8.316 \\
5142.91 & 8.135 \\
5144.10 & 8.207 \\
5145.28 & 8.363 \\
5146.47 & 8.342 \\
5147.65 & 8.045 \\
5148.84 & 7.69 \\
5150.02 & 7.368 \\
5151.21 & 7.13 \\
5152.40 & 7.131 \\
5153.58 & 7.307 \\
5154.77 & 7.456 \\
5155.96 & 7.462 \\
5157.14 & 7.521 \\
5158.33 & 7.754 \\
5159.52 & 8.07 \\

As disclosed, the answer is 8.12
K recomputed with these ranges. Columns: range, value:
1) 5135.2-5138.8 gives 8.59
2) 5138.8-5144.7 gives 8.36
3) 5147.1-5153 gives 7.47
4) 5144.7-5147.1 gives 8.35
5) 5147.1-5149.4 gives 7.85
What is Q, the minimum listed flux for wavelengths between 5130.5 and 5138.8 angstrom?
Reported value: 7.625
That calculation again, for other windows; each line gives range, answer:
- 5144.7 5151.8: 7.13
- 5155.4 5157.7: 7.462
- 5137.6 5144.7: 8.135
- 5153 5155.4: 7.307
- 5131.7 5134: 7.947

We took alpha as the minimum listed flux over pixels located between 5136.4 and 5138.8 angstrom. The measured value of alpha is 8.603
